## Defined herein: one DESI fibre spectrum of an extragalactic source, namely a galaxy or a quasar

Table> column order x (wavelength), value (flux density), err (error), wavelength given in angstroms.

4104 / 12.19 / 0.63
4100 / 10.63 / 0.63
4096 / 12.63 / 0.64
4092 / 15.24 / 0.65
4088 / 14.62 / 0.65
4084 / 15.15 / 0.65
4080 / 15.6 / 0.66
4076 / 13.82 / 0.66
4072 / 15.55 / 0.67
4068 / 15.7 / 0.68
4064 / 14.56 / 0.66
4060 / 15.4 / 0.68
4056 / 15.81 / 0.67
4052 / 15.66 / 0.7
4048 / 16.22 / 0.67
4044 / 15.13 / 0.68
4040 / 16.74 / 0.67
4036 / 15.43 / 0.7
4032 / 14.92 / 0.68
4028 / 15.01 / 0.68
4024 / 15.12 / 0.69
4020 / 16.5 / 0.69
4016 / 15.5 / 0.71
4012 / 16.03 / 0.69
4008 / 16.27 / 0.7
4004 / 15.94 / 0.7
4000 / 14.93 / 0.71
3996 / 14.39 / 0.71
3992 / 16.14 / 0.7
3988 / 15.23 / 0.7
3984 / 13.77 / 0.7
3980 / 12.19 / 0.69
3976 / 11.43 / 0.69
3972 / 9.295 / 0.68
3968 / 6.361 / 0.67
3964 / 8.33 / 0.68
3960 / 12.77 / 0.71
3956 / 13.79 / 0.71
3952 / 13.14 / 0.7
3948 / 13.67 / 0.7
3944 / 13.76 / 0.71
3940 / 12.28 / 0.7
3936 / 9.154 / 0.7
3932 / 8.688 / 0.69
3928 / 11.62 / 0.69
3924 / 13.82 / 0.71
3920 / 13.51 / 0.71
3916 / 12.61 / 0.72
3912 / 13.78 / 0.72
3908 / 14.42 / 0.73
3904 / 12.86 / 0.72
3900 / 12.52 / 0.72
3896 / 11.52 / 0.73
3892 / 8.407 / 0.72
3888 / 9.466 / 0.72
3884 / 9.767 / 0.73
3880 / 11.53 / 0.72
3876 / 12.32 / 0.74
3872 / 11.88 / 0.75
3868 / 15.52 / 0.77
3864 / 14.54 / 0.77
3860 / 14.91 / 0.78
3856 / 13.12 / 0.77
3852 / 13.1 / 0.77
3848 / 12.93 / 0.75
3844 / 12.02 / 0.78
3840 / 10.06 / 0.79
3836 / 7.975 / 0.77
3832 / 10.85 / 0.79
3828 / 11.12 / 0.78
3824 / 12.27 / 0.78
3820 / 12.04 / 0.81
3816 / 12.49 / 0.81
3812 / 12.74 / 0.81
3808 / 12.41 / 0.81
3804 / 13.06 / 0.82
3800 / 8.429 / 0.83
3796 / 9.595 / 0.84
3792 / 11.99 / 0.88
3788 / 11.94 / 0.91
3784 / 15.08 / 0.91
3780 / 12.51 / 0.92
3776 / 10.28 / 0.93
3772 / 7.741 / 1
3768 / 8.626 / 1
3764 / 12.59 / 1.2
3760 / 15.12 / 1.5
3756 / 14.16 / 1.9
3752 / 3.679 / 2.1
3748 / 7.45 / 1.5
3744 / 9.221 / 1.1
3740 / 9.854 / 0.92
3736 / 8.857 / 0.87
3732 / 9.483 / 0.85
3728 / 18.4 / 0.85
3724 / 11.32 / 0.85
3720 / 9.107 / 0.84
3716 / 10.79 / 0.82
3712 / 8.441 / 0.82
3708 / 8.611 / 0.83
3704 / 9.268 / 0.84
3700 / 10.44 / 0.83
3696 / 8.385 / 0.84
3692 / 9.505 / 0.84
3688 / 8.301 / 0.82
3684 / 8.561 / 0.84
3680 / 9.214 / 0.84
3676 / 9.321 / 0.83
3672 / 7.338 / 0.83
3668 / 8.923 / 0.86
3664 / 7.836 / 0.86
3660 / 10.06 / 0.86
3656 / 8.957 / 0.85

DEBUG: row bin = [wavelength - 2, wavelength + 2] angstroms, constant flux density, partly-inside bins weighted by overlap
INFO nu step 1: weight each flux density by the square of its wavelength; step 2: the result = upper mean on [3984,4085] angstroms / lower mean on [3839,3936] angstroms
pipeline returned 1.36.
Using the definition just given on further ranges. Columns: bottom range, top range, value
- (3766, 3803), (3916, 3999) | 1.24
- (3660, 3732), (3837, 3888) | 1.41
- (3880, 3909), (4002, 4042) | 1.50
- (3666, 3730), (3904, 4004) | 1.47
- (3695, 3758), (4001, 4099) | 1.83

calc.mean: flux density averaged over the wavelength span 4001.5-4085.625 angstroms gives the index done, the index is 15.5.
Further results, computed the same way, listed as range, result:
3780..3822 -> 12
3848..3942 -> 12.2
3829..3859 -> 11.5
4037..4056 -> 15.9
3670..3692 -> 8.63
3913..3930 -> 12.9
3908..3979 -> 11.7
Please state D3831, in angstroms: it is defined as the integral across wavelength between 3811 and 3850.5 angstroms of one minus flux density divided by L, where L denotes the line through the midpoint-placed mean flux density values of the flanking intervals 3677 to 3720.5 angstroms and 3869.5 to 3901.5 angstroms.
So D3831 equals -3.80 angstroms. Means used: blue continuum 9.15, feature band 11.4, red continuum 11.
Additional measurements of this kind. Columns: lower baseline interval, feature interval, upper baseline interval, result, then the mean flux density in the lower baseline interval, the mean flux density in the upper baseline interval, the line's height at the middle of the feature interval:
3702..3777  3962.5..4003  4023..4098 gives 4.78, 10.2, 15.2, 14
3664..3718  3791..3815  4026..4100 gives -1.30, 8.96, 15.1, 10.8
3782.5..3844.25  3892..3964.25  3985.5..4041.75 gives 7.66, 11.5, 15.6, 13.8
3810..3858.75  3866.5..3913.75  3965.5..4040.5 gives 2.33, 11.8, 14.2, 12.6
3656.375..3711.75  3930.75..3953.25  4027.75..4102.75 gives 1.97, 8.89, 14.9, 13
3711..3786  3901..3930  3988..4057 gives 1.02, 10.7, 15.6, 13.7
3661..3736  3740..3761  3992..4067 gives 1.77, 9.61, 15.5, 10.5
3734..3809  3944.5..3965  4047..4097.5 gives 1.07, 10.6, 15.1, 13.3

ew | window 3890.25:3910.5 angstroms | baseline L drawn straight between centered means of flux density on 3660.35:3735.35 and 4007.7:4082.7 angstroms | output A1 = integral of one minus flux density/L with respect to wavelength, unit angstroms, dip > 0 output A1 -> 1.6 angstroms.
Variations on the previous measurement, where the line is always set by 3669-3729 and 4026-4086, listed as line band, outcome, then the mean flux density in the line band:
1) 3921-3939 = 3.1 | 11.1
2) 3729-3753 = 3.7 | 8.7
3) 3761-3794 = -1.7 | 11.5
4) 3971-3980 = 2.0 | 10.9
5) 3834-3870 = -1.7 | 12.7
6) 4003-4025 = -1.8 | 15.9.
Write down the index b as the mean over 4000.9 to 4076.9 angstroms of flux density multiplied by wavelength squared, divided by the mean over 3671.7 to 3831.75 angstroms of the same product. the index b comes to 1.71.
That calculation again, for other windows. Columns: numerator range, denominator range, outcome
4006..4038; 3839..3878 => 1.29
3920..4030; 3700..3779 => 1.46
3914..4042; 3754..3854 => 1.26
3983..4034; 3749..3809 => 1.56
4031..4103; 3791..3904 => 1.41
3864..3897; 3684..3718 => 1.37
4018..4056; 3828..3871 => 1.38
